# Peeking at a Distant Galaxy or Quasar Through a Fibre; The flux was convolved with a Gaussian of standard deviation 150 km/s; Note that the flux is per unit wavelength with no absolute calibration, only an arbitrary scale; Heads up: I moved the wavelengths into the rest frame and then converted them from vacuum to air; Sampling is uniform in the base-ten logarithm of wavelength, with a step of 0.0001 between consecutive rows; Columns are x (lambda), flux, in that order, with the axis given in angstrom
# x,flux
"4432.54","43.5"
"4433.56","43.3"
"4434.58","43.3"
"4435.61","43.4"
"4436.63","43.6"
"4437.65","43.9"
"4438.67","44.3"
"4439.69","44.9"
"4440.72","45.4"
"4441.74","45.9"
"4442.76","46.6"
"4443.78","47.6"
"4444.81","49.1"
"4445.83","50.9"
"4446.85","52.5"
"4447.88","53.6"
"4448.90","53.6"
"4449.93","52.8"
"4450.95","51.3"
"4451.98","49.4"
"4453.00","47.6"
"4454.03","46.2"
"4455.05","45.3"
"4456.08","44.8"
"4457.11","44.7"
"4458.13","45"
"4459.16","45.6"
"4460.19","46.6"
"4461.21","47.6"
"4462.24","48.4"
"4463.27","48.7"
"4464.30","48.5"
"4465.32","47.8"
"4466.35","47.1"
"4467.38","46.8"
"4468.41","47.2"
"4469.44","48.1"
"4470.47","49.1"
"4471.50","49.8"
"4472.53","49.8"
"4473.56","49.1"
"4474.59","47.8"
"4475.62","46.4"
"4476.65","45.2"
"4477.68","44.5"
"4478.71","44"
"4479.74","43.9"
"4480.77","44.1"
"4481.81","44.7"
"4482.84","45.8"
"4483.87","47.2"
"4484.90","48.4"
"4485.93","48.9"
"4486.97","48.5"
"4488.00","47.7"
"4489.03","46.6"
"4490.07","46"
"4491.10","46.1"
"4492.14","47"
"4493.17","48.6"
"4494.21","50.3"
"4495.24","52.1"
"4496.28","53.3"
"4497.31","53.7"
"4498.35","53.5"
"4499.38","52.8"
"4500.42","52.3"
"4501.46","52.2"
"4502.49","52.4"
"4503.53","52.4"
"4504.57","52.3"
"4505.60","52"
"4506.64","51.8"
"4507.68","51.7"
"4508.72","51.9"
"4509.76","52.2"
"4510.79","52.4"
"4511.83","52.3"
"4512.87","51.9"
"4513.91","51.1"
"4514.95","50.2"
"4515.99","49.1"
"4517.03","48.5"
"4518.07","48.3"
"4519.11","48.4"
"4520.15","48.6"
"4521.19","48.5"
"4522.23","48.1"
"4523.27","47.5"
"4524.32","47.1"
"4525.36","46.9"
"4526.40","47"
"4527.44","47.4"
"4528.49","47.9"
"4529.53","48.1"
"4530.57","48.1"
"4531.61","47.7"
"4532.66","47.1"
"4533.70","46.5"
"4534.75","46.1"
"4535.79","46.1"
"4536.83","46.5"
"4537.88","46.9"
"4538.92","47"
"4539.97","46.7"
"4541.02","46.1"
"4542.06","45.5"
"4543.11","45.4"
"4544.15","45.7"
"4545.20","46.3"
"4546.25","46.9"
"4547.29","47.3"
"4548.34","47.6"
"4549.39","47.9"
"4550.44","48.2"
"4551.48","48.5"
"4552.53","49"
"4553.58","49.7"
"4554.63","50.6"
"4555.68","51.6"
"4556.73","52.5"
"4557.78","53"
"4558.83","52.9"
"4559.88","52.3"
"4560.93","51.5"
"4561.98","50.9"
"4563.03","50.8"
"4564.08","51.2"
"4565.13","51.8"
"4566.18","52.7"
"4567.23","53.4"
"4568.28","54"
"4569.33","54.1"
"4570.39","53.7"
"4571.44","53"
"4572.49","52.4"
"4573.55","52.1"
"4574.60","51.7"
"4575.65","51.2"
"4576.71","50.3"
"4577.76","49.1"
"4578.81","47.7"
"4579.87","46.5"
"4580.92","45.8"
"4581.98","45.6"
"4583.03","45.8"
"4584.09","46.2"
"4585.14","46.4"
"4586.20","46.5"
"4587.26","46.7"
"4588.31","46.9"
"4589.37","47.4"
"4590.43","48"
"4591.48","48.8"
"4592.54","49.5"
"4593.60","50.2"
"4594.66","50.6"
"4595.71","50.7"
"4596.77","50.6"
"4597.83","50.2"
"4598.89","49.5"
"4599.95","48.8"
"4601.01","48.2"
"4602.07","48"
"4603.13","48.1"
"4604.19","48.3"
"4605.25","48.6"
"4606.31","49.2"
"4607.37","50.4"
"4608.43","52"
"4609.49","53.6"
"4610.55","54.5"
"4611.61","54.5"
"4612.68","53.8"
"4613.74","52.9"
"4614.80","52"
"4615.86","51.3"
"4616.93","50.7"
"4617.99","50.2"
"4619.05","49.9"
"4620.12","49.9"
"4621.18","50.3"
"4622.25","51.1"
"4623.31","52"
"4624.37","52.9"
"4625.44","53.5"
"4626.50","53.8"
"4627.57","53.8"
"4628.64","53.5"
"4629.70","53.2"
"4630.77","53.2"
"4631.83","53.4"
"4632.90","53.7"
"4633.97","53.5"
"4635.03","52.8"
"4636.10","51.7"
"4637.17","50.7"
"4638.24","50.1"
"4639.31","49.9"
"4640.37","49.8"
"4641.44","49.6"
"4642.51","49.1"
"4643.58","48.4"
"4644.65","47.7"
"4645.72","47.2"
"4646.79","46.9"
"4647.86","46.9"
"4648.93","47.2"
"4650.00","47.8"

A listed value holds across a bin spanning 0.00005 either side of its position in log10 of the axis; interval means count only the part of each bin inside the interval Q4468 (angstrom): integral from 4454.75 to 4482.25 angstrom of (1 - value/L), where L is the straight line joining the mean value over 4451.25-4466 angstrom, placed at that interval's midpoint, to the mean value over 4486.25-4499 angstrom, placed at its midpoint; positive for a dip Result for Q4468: 0.6 angstrom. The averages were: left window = 46.9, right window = 49.5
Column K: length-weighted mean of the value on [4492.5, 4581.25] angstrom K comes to 49.8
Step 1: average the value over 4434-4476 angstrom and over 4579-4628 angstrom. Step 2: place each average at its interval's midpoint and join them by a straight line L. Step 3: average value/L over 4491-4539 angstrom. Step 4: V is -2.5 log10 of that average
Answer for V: -0.03 mag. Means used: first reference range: 47.6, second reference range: 49.9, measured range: 49.6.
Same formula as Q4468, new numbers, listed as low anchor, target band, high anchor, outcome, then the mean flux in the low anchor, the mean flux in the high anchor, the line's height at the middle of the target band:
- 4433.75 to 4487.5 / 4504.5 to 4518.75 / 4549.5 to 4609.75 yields -0.8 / 47.2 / 49.9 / 48.4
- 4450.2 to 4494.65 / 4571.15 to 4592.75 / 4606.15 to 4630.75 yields 1.1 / 47.1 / 52.2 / 50.9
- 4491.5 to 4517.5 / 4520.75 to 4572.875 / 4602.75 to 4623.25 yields 2.3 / 51.5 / 51.2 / 51.4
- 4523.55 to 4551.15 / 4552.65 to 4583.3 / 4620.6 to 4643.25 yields -1.5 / 46.9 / 52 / 48.6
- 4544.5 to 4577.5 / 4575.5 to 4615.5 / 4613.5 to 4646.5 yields 1.4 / 50.9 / 51.3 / 51.1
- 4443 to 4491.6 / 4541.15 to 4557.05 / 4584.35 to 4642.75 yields 0.4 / 47.7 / 50.7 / 49.4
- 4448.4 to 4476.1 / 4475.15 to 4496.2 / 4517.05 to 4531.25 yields 0.4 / 48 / 47.9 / 47.9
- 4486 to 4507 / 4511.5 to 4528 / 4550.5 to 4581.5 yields 0.6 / 50.5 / 51.1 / 50.7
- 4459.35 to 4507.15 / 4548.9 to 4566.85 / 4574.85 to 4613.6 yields -0.7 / 48.6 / 49.2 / 49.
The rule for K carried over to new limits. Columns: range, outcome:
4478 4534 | 49.1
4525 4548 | 46.8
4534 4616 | 49.5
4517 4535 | 47.6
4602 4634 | 51.8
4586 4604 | 48.8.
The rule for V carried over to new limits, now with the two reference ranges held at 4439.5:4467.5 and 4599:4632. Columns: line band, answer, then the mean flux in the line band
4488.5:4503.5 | -0.03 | 50.5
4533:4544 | 0.08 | 46.3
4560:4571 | -0.04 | 52.4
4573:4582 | 0.03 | 49.1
